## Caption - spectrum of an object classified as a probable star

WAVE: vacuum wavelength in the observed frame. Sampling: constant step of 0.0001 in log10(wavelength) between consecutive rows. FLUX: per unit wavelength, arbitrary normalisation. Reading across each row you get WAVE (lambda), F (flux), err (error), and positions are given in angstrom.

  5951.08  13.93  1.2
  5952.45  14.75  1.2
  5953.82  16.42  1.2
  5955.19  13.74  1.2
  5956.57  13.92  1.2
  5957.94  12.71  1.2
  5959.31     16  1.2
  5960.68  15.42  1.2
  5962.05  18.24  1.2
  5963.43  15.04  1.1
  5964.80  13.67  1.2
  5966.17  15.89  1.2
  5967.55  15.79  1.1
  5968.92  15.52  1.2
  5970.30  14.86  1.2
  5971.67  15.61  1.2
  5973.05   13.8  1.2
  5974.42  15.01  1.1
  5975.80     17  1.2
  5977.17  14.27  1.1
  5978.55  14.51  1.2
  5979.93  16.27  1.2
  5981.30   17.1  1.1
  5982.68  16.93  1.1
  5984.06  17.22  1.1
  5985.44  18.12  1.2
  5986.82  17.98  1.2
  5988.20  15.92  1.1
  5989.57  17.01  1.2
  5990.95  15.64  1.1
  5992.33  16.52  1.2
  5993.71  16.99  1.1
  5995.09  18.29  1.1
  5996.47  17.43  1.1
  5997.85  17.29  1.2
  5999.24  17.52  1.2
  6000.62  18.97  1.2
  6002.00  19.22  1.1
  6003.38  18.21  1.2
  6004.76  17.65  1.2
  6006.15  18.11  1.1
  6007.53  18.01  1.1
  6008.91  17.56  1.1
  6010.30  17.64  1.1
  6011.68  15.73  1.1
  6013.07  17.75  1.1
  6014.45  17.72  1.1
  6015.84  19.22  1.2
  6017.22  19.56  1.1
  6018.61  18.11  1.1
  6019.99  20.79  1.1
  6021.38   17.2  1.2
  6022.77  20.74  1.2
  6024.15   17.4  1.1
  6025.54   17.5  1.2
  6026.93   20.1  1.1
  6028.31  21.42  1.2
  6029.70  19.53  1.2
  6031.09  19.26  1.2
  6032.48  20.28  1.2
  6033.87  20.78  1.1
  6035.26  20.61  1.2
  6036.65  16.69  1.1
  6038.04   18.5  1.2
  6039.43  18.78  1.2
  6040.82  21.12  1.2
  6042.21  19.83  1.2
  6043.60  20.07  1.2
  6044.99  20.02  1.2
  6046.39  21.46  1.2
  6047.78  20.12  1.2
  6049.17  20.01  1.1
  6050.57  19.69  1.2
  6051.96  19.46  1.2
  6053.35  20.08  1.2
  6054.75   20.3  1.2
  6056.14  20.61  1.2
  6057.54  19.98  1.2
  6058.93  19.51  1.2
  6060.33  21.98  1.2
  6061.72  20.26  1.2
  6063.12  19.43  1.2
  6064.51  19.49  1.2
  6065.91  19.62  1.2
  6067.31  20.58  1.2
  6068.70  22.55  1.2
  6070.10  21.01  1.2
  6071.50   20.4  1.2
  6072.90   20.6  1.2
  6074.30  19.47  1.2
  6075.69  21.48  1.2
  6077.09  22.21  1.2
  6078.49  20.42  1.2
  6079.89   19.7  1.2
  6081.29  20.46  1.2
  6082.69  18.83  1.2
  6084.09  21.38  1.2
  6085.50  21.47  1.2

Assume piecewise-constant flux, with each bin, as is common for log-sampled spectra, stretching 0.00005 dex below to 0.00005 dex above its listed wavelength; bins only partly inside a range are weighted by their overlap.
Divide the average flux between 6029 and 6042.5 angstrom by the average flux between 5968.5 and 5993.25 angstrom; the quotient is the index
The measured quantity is 1.2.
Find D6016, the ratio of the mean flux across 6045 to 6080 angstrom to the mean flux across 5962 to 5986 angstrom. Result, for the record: 1.30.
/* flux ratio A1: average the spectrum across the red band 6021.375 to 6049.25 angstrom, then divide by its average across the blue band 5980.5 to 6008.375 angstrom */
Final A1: 1.12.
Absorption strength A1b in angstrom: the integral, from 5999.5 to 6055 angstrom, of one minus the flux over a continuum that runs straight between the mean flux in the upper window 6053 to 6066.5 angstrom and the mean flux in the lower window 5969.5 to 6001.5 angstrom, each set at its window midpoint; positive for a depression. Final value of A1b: -1.7 angstrom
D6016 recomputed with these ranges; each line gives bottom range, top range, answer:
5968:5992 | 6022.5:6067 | 1.24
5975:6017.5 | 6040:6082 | 1.18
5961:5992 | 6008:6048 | 1.20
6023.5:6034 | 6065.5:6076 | 1.06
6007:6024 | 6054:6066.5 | 1.10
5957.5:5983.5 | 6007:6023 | 1.18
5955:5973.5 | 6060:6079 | 1.37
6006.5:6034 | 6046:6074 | 1.08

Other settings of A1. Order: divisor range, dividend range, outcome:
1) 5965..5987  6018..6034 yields 1.22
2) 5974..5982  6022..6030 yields 1.24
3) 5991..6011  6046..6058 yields 1.14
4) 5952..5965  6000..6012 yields 1.19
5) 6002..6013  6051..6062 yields 1.15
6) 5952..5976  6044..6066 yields 1.33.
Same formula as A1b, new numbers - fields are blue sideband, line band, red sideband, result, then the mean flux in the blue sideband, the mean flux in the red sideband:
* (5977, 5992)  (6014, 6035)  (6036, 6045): -1.0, 16.5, 19.3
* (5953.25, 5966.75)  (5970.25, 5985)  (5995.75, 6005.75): 0.5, 15.1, 18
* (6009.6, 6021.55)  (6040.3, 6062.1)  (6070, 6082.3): -0.7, 18.2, 20.6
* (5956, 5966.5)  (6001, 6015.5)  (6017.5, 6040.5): 0.1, 15.1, 19.3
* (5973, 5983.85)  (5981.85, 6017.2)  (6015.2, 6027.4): -0.5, 15.8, 18.9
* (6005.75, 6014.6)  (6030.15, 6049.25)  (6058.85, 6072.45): -0.7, 17.5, 20.5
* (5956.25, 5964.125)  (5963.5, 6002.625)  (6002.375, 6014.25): 0.0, 15.3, 17.6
